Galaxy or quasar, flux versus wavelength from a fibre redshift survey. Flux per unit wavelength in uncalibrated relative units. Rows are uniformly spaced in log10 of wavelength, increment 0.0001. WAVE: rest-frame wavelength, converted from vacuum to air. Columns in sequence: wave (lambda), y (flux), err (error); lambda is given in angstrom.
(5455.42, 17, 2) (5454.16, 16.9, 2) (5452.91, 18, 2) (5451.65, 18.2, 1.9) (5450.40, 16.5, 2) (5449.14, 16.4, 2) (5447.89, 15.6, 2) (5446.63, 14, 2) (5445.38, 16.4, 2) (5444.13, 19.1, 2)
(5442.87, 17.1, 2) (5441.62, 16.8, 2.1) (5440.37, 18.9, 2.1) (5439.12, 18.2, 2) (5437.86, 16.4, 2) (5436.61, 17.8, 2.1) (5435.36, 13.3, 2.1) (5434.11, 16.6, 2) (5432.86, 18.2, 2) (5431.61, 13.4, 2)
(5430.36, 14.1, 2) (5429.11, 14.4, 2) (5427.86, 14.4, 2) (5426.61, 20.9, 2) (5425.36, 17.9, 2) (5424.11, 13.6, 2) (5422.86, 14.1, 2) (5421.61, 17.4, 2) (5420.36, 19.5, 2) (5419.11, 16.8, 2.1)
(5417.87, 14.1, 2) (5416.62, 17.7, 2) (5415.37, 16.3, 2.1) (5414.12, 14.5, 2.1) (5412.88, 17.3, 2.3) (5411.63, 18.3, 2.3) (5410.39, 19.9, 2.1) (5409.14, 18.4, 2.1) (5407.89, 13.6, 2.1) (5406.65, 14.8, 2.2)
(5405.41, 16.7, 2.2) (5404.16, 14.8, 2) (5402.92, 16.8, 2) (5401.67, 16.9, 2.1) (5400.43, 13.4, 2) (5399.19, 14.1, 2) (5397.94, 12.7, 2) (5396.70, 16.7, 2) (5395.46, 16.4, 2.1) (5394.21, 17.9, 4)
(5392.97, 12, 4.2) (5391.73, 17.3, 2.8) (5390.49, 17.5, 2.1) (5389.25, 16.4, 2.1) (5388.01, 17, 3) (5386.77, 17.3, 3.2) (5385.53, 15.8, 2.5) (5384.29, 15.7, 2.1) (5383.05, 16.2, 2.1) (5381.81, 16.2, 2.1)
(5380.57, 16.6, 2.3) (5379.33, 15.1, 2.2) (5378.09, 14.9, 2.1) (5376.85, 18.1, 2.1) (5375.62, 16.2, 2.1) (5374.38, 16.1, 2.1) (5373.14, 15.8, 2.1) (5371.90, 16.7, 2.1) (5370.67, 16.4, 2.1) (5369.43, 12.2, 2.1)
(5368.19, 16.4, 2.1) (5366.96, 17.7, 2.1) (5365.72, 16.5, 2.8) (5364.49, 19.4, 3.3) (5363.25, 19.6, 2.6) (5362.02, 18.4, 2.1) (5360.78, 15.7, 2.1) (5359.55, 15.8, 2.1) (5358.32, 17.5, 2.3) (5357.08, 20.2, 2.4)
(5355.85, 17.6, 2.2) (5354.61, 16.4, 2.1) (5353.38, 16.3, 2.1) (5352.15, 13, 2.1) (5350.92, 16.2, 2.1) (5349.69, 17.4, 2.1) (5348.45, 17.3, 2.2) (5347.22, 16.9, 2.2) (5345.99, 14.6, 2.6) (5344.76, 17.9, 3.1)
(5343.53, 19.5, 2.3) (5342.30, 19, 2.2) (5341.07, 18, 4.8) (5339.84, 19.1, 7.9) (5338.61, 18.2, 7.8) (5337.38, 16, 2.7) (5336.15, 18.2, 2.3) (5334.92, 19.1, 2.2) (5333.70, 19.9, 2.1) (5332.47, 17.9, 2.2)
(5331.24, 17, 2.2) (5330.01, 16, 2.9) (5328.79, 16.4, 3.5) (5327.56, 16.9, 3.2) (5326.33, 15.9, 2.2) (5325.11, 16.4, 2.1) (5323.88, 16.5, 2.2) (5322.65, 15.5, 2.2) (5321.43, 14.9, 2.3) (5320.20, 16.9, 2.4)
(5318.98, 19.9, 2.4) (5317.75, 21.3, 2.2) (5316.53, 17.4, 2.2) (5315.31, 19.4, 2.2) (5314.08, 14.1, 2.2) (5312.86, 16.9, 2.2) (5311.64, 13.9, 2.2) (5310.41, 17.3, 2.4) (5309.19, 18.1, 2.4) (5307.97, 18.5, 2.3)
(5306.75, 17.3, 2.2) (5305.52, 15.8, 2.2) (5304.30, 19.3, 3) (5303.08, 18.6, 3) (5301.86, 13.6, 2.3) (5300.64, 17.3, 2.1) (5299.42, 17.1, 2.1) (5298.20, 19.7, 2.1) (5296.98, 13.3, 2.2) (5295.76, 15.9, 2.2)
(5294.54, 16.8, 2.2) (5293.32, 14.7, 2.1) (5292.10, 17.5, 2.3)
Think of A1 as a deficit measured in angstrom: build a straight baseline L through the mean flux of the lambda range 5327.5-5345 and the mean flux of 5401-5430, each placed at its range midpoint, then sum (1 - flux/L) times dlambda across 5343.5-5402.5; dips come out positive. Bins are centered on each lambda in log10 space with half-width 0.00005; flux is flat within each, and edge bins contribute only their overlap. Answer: 3.0 angstrom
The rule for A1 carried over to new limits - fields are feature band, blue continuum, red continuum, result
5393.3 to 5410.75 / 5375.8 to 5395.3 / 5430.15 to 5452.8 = 0.6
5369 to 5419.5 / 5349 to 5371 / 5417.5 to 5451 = 1.7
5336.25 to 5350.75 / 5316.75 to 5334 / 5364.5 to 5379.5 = -0.7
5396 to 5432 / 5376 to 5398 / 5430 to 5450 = 0.7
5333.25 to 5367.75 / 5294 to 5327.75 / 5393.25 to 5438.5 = -1.9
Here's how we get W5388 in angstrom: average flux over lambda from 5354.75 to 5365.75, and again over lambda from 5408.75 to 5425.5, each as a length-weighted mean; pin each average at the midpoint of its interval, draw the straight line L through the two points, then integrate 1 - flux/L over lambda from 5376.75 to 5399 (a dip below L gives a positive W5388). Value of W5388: 1.7 angstrom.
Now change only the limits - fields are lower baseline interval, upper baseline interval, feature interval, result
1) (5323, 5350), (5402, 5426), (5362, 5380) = 0.5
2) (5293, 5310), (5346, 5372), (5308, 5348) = -1.2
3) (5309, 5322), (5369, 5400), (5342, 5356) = -0.1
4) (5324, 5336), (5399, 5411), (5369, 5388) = 0.5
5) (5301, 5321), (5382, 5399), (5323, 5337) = -0.2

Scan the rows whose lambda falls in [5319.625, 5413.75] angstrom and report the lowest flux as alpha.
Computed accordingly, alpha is 12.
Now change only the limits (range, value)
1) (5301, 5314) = 13.6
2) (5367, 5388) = 12.2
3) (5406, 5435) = 13.4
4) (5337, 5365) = 13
